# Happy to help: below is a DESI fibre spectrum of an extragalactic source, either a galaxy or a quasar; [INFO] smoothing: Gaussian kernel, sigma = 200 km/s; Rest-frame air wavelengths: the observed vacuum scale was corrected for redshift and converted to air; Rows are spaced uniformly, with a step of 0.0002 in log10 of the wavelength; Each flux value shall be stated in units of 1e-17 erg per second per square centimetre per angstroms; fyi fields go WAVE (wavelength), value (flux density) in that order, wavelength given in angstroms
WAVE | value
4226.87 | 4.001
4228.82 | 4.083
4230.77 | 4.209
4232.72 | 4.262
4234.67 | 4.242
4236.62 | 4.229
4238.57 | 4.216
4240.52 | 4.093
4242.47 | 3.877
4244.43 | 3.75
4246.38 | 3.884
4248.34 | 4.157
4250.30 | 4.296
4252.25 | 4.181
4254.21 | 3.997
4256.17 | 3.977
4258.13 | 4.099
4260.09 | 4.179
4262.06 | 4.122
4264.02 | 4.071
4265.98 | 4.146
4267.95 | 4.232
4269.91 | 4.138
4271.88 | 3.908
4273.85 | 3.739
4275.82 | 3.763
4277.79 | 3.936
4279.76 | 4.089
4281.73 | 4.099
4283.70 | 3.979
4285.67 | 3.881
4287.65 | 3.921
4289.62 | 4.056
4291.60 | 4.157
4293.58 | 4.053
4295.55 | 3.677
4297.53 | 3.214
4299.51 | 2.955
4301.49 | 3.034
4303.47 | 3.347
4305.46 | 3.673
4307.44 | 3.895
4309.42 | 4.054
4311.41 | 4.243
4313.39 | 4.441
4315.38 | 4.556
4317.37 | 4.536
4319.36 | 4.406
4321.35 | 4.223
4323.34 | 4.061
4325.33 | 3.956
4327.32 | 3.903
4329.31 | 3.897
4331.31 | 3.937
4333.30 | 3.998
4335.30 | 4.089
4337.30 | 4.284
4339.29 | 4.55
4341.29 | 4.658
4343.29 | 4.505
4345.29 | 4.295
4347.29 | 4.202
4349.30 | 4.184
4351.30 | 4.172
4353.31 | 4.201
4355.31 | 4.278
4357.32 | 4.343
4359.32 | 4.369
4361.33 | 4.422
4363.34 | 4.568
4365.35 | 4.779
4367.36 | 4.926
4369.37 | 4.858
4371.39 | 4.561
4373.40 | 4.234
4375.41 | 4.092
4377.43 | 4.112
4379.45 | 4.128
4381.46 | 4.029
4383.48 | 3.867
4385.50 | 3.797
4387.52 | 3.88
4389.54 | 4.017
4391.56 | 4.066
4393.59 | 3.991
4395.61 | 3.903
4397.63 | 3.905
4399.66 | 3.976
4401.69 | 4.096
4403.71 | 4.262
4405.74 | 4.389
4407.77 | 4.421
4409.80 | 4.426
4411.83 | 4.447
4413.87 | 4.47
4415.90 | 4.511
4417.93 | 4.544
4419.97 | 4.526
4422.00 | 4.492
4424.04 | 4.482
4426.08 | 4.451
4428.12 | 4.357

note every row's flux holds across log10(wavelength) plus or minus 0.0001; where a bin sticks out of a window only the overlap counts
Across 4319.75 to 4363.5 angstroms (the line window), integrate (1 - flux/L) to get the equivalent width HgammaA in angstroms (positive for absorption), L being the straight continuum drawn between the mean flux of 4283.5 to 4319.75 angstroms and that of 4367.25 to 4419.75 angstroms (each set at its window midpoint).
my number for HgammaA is -2.1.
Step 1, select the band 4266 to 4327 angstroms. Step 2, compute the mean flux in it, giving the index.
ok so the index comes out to 3.94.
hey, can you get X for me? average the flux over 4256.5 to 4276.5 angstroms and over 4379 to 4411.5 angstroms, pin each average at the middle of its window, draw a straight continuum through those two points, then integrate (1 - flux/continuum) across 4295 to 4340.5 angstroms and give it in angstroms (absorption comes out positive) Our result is 1.1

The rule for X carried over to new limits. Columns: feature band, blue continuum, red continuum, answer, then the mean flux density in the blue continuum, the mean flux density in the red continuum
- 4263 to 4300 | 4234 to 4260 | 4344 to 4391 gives 2.03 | 4.08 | 4.27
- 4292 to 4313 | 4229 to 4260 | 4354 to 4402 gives 2.52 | 4.1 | 4.22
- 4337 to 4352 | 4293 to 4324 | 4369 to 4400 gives -1.45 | 3.9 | 4.07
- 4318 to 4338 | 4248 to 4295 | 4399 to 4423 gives 0.49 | 4.04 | 4.39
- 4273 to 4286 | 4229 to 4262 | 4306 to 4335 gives 0.60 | 4.1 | 4.14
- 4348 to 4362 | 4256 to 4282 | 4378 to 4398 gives -1.03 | 4.04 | 3.96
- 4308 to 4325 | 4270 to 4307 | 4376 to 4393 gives -2.06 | 3.76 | 3.99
